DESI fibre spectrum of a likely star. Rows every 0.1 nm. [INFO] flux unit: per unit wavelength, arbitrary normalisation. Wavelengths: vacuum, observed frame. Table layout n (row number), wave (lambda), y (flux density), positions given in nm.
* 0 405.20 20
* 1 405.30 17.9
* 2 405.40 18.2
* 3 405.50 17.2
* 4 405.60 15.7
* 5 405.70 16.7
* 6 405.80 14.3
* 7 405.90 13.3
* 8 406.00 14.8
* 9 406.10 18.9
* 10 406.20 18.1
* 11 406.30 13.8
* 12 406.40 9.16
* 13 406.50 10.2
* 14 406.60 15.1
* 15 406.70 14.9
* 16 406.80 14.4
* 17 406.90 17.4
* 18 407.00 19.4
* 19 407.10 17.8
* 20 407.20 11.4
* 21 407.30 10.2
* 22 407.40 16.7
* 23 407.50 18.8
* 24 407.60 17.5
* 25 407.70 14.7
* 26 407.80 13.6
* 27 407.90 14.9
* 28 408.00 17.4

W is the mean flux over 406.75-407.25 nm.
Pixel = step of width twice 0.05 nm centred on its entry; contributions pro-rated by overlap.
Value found 16.1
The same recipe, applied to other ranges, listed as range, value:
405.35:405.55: 17.7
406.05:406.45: 15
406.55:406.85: 14.8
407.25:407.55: 15.2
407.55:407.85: 15.3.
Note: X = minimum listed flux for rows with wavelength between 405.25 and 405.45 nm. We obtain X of 17.9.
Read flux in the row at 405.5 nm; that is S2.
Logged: 17.2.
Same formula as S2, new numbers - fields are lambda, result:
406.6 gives 15.1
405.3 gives 17.9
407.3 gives 10.2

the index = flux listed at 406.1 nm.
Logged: 18.9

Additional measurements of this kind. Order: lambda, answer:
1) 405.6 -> 15.7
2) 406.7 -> 14.9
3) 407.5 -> 18.8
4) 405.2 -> 20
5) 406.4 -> 9.16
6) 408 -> 17.4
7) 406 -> 14.8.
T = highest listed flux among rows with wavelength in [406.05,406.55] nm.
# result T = 18.9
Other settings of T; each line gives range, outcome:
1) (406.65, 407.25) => 19.4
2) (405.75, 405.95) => 14.3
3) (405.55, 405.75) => 16.7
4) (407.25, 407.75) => 18.8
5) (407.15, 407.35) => 11.4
